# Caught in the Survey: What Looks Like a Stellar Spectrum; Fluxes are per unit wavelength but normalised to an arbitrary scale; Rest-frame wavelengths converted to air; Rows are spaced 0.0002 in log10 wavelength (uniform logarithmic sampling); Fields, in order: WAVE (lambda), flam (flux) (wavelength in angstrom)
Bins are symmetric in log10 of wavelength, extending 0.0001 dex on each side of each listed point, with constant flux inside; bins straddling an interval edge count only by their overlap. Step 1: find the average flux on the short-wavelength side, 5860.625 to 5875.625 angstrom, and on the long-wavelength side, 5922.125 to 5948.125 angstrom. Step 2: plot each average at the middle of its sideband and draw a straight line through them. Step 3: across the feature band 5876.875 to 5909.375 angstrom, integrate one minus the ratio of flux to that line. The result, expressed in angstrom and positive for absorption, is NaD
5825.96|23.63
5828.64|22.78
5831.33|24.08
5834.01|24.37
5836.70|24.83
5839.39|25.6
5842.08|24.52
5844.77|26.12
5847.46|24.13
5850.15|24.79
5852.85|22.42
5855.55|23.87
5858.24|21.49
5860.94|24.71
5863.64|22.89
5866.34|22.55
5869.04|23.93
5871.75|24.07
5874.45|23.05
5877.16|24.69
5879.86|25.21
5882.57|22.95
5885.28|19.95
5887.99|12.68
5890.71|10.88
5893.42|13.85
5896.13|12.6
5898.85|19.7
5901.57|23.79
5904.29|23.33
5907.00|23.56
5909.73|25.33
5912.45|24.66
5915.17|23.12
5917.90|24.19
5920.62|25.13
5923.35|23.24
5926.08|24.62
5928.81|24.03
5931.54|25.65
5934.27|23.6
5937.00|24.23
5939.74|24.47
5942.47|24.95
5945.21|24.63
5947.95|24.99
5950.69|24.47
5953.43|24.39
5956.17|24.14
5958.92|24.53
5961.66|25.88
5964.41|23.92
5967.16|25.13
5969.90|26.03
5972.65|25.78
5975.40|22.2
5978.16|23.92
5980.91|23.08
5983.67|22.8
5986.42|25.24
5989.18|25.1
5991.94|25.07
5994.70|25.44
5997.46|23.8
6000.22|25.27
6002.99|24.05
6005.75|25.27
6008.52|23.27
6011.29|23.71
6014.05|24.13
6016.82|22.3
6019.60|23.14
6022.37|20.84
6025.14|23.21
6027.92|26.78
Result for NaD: 6.0 angstrom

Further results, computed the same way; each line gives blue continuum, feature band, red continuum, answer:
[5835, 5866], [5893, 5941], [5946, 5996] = 2.85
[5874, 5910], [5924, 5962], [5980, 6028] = -4.93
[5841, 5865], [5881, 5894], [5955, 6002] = 4.17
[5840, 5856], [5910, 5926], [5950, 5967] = 0.21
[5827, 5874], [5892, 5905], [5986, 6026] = 3.02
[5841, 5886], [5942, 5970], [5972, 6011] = -0.78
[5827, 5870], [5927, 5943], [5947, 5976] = 0.06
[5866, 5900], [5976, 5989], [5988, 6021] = -0.23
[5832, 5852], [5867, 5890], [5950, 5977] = 2.79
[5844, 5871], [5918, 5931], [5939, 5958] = 0.00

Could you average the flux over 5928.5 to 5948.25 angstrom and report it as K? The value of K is 24.6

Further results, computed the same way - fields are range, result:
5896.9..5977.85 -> 24.2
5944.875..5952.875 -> 24.7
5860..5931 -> 21.9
